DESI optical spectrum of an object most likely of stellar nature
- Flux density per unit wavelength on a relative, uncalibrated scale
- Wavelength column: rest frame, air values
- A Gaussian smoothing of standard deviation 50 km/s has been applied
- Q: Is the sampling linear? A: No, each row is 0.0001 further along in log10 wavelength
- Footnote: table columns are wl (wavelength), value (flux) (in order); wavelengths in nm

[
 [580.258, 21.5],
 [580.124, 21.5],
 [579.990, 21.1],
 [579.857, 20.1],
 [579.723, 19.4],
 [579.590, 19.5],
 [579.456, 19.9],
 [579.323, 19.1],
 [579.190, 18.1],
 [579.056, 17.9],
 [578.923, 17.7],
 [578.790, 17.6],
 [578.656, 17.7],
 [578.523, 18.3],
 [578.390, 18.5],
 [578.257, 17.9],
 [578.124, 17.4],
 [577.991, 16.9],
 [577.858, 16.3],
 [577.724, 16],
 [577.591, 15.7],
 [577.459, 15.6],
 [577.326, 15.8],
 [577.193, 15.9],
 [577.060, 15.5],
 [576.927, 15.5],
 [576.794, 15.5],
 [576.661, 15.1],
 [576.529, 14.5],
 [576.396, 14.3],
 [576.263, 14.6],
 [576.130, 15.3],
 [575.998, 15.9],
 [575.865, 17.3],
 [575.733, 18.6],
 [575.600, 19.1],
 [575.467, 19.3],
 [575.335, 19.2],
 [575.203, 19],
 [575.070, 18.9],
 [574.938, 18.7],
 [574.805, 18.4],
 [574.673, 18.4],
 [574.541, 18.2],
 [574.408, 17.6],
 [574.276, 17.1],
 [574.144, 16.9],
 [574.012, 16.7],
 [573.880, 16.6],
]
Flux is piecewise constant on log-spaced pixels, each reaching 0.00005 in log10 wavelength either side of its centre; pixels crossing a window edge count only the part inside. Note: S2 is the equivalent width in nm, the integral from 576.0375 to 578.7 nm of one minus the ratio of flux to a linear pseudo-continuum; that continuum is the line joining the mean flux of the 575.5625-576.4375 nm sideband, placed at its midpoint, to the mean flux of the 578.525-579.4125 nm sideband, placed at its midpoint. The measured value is 0.17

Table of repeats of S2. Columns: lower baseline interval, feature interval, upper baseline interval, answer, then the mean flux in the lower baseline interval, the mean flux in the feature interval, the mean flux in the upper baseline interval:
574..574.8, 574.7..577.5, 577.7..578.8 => 0.119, 17.6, 16.8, 17.4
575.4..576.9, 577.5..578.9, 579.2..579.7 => 0.076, 16.3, 17.2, 19.4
